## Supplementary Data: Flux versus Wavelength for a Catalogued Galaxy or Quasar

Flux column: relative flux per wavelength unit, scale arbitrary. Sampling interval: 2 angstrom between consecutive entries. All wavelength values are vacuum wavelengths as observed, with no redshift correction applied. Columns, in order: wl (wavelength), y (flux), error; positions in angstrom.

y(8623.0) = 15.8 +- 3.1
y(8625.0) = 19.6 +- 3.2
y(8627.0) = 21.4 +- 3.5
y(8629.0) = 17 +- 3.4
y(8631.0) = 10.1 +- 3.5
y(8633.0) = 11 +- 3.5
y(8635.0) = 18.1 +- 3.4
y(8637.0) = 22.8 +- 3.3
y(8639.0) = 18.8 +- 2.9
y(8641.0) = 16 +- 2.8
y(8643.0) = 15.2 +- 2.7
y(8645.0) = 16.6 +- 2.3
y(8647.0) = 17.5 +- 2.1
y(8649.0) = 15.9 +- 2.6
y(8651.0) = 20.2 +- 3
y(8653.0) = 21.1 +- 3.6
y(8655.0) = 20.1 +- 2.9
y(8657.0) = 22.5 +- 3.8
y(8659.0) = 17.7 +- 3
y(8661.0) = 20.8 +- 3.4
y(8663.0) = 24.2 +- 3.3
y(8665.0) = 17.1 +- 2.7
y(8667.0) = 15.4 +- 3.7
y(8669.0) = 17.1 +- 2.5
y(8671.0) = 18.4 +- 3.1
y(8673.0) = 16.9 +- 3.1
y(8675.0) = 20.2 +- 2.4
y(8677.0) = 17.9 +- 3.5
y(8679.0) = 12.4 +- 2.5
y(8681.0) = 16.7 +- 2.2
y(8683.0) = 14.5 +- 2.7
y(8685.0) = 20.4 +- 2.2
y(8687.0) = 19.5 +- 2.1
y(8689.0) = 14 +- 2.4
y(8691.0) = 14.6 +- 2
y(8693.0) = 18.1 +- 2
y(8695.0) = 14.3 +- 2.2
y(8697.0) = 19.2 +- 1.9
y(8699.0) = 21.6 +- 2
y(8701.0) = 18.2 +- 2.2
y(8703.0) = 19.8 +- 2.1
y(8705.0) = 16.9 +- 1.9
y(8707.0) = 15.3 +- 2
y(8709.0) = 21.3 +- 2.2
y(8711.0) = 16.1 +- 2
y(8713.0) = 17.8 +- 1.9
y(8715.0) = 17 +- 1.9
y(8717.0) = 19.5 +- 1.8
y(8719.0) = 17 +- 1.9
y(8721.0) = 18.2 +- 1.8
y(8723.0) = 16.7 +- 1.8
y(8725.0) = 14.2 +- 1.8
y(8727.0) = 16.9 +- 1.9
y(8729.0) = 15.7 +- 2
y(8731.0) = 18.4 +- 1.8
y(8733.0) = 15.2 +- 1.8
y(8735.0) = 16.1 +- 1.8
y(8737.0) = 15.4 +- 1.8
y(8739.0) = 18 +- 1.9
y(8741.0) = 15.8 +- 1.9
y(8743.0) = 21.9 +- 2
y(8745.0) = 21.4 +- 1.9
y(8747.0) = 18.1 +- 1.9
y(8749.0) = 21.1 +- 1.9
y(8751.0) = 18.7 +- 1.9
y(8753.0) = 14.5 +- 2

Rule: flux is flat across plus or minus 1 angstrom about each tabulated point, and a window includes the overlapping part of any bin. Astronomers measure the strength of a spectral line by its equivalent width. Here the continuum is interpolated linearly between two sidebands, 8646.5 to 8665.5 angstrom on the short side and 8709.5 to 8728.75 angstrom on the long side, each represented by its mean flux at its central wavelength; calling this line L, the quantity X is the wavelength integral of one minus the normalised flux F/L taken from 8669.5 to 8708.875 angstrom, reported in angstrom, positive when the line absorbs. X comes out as 2.1 angstrom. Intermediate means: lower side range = 19.8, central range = 17.4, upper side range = 17.1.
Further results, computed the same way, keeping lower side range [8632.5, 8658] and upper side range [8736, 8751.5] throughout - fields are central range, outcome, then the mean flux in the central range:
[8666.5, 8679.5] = 0.9 angstrom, 17.1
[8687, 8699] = 1.1 angstrom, 16.8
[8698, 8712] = 0.1 angstrom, 18.5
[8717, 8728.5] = 1.2 angstrom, 16.8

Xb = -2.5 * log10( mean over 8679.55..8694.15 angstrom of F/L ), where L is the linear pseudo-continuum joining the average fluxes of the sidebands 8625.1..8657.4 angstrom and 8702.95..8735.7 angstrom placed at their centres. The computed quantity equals 0.05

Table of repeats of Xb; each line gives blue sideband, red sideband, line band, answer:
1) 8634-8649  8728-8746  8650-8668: -0.13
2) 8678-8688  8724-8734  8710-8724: -0.08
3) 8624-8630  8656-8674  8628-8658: 0.10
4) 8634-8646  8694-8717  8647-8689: -0.02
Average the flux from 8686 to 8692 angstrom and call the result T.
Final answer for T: 16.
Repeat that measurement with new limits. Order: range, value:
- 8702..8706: 18.4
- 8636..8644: 18.2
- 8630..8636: 13.1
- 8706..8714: 17.6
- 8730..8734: 16.8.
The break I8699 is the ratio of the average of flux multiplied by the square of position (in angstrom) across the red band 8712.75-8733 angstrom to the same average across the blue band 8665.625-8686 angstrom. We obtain 1.0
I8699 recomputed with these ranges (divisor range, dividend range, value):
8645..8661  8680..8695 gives 0.87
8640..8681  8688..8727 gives 0.97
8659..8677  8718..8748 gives 0.94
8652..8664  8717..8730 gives 0.80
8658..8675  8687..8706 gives 0.95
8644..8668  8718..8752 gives 0.94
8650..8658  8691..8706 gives 0.87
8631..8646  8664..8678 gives 1.07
